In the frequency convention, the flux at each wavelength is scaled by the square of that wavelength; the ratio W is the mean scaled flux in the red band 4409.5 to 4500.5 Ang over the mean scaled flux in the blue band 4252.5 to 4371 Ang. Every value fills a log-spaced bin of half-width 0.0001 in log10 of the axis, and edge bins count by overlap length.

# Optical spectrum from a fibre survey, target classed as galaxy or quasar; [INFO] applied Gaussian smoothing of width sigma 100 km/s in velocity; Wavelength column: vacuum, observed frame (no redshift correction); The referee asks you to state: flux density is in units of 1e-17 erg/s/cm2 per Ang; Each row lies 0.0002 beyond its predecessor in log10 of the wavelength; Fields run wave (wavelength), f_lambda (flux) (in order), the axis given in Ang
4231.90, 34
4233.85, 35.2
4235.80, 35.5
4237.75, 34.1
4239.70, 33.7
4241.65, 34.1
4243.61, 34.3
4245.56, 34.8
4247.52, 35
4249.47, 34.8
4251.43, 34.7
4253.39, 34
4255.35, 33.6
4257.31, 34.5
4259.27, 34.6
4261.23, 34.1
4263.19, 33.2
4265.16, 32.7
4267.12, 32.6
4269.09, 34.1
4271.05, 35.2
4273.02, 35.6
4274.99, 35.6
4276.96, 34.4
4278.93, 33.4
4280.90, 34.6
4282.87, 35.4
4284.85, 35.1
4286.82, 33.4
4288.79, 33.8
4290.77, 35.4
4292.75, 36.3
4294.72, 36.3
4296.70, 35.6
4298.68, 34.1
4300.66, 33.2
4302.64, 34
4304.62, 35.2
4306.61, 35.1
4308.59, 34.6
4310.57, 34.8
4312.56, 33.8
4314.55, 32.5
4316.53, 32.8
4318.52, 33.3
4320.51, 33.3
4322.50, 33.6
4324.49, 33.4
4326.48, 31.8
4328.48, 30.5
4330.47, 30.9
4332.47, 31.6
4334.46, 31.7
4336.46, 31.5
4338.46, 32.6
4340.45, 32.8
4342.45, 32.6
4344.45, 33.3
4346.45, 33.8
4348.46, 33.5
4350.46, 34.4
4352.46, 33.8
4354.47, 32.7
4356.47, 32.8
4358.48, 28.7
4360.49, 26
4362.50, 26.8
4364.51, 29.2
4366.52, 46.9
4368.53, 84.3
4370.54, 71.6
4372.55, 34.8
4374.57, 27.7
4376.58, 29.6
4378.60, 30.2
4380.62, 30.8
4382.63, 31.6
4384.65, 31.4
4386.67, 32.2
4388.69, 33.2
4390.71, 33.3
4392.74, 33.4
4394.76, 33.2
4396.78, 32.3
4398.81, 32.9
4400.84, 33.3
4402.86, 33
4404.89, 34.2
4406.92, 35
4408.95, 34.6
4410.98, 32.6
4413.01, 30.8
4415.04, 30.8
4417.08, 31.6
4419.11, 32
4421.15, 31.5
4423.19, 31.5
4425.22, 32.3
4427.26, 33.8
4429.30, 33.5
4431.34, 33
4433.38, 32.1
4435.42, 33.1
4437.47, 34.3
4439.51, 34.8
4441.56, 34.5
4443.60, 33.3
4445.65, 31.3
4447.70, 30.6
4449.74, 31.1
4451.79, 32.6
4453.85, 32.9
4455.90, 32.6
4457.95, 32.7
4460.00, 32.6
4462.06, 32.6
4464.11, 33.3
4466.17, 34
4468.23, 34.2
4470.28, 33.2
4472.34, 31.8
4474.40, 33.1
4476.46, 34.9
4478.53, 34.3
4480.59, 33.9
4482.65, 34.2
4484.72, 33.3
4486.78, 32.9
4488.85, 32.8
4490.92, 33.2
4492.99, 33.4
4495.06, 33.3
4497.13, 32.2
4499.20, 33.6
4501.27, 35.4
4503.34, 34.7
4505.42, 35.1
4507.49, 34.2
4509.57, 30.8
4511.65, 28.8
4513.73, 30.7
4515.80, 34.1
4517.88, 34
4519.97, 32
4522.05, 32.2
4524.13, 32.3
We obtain 1.0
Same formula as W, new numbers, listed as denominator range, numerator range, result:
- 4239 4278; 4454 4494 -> 1.07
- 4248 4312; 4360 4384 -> 1.19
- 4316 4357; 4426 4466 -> 1.06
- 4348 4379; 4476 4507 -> 0.94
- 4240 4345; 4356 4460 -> 1.06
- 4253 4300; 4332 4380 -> 1.08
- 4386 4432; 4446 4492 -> 1.03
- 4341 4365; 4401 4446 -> 1.08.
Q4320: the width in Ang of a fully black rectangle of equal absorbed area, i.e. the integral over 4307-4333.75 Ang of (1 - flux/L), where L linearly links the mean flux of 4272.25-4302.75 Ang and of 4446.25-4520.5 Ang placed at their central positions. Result 1.2 Ang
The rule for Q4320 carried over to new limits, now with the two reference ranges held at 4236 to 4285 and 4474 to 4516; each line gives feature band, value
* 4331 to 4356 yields 0.8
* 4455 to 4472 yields 0.2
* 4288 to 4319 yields -0.3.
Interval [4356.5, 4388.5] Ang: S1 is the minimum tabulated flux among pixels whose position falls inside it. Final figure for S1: 26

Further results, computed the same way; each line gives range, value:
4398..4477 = 30.6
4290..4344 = 30.5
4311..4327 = 31.8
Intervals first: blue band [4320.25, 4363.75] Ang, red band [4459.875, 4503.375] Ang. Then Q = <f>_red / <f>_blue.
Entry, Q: 1.1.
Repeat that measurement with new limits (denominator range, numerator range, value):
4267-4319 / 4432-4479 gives 0.96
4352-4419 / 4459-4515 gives 0.95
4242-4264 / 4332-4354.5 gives 0.96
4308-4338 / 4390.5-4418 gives 1.01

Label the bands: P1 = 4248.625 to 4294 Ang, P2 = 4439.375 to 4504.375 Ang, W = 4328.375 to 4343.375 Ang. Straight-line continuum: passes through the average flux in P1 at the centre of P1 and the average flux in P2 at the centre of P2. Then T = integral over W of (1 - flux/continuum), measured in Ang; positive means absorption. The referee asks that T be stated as 1.0 Ang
